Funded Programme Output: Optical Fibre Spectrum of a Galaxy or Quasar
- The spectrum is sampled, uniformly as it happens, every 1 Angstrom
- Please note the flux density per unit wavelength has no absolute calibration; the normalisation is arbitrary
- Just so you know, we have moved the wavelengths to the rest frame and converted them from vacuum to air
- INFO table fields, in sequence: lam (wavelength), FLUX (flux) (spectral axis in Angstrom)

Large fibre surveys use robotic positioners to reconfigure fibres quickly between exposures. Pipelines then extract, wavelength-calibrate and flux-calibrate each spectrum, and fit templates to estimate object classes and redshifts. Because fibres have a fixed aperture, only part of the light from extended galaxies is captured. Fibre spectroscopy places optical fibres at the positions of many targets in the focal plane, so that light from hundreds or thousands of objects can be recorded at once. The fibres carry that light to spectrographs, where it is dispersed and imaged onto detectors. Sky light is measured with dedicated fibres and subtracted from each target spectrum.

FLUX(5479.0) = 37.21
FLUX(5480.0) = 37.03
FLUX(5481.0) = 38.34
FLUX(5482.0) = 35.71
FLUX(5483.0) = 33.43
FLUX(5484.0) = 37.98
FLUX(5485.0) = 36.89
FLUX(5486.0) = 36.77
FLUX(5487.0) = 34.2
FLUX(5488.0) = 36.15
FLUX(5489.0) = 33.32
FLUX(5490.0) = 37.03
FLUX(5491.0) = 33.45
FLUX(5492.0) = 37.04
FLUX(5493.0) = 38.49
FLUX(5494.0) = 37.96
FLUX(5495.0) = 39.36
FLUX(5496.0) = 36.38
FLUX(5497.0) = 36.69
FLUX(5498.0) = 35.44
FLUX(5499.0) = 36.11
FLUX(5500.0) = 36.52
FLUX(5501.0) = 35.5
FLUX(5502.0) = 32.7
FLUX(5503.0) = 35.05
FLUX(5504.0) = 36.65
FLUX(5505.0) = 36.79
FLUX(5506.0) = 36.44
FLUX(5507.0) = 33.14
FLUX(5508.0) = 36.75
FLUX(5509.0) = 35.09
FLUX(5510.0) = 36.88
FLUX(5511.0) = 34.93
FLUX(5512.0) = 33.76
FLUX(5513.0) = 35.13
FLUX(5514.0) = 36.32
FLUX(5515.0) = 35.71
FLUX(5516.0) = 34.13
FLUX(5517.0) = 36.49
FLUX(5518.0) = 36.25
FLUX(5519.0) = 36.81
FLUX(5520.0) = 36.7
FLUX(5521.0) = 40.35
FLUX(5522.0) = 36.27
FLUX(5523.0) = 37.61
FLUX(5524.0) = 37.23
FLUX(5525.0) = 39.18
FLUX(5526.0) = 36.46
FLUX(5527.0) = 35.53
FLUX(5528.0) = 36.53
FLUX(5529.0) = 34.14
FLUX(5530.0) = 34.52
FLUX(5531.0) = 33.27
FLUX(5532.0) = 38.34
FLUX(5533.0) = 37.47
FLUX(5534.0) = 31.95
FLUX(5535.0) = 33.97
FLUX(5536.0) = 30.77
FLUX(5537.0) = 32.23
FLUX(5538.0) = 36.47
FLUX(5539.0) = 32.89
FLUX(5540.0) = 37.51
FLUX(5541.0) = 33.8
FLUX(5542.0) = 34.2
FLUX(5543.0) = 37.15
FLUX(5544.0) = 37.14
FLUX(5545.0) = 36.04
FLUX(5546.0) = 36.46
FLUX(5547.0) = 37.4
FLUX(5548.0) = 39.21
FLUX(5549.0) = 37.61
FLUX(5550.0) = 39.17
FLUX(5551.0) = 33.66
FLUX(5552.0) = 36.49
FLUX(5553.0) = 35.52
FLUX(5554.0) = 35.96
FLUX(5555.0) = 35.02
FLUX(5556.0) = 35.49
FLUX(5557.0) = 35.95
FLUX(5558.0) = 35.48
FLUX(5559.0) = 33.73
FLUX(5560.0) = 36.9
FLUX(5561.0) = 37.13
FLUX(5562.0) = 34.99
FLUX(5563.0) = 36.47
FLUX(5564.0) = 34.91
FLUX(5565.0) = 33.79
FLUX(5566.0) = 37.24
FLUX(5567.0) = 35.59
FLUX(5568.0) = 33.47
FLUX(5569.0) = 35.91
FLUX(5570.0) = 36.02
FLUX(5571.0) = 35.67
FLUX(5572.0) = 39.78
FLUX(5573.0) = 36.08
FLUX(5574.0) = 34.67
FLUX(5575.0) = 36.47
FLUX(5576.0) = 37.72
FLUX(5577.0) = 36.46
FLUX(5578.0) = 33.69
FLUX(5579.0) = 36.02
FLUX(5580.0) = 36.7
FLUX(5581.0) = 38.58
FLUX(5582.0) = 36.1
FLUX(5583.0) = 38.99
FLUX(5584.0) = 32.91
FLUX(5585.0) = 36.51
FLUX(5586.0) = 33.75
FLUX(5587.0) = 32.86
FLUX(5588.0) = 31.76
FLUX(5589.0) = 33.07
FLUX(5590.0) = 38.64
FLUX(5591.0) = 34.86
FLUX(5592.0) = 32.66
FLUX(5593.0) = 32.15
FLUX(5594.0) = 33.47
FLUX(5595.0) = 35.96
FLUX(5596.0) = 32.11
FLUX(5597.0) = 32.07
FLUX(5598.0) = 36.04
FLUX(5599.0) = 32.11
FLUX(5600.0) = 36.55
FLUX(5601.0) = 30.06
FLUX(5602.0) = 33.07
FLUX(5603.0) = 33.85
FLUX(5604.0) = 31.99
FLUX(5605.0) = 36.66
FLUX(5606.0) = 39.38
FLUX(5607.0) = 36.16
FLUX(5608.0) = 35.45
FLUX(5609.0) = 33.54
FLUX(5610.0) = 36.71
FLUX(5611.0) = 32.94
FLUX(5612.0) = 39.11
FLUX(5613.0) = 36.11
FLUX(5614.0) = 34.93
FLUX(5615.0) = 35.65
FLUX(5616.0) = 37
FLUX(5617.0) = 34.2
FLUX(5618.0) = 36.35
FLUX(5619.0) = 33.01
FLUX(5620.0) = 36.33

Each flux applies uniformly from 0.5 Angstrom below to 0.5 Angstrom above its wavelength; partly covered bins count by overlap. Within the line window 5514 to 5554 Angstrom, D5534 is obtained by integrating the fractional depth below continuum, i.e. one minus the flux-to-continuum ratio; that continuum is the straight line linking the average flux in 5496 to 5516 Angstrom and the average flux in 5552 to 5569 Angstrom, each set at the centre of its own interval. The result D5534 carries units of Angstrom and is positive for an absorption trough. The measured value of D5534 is -0.49 Angstrom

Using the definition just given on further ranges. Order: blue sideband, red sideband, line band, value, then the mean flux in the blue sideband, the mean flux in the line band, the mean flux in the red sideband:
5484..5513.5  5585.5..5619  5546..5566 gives -0.5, 35.9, 36.1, 34.6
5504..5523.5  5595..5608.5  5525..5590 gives -0.8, 36.1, 35.6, 34.3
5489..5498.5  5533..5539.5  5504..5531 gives -1.0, 36.7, 36.1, 33.4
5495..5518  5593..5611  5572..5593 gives -0.5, 35.7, 35.5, 34.3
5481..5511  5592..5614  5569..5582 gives -0.6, 36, 36.5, 34.5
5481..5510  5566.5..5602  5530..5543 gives 0.4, 36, 34.5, 35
